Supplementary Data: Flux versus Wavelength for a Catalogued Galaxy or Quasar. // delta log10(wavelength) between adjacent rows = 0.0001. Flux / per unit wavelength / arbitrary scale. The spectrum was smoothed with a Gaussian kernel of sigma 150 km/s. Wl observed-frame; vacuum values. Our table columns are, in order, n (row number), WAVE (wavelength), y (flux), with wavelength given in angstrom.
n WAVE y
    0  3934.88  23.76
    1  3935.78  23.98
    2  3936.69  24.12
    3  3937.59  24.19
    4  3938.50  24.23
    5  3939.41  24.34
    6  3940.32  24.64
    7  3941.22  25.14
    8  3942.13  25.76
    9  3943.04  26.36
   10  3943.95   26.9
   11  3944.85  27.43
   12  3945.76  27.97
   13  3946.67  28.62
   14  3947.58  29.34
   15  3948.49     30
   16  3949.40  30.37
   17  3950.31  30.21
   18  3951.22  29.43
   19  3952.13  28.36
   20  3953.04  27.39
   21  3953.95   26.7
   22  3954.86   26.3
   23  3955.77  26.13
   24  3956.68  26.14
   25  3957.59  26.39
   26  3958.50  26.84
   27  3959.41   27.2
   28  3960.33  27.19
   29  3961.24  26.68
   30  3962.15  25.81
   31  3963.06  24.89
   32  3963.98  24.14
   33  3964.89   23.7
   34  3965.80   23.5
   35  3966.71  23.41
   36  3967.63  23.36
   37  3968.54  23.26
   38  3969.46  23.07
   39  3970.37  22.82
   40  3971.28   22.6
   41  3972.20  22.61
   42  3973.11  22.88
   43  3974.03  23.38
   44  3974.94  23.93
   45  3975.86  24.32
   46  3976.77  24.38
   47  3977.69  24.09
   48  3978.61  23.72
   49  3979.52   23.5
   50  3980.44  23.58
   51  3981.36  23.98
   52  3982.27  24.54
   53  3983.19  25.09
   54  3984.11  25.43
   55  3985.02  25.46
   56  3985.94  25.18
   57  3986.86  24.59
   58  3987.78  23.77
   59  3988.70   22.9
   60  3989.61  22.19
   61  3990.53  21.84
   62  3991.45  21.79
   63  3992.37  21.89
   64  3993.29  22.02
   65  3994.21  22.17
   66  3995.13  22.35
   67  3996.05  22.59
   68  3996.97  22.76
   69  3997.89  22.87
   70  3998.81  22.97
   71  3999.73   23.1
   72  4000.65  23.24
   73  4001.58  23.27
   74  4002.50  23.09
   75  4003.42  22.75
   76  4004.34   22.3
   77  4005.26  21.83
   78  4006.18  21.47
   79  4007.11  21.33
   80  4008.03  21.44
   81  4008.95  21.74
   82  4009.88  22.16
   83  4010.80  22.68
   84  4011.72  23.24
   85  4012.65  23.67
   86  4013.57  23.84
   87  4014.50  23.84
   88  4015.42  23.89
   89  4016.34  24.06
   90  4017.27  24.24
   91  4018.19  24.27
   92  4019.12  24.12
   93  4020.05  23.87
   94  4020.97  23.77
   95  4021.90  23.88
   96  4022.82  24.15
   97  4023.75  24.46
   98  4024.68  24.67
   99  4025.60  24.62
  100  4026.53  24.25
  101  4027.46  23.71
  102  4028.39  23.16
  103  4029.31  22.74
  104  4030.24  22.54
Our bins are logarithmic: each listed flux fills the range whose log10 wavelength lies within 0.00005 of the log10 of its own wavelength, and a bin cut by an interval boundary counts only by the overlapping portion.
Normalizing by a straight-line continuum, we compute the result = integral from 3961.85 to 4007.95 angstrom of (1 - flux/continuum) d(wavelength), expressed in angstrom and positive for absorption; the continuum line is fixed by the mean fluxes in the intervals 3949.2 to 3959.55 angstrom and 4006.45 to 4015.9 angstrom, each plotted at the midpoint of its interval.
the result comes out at 3.1 angstrom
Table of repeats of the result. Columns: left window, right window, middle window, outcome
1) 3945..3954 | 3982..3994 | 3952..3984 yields 1.94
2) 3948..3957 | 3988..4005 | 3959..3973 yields 1.17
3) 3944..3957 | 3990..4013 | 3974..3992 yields 0.45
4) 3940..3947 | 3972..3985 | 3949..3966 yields -0.75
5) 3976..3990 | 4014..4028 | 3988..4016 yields 1.80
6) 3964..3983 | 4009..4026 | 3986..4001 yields 0.59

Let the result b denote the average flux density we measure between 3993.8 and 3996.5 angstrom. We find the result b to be 22.4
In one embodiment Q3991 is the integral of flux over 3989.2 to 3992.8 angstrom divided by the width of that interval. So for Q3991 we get 21.9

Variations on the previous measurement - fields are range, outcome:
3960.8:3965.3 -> 25.1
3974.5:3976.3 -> 24.1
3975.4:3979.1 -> 24.1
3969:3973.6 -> 22.8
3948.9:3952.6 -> 29.6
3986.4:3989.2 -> 23.8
